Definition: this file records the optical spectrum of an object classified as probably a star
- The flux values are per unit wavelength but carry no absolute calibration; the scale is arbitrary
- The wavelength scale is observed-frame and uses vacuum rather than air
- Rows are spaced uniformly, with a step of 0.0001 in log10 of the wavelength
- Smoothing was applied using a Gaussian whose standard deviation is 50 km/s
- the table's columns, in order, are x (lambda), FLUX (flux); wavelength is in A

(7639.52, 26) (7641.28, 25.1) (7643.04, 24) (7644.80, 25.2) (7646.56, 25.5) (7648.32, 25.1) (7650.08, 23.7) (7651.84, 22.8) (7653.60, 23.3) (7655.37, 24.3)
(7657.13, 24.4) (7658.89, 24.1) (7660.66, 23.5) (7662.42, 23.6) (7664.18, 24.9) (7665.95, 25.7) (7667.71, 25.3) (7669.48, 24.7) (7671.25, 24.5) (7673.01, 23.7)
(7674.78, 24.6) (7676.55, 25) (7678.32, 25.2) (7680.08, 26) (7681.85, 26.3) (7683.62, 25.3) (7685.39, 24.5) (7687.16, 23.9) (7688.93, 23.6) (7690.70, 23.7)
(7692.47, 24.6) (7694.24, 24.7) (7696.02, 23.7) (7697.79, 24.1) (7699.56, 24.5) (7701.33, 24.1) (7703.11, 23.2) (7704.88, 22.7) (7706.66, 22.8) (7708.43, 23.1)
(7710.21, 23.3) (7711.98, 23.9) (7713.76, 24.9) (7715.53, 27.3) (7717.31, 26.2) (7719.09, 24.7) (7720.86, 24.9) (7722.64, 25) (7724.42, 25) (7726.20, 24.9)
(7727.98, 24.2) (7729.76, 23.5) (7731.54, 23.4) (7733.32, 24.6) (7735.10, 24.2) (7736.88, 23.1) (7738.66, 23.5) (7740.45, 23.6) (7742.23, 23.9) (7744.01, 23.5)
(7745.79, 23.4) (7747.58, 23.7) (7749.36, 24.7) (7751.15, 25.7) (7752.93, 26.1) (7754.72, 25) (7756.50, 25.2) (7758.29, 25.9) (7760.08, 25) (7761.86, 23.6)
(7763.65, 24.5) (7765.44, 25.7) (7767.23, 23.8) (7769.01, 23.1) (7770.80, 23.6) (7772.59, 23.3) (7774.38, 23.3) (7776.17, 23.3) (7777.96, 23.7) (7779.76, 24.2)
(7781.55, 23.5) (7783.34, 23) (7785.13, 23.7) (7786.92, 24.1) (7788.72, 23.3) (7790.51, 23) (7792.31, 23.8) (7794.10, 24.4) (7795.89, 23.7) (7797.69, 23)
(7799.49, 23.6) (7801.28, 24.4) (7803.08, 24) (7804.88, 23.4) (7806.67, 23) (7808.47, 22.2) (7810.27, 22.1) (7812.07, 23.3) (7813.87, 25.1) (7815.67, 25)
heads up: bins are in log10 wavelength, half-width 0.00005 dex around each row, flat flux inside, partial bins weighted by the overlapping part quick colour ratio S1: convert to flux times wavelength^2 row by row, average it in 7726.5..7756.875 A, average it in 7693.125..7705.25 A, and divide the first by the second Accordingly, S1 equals 1.02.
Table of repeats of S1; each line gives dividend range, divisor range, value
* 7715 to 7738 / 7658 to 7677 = 1.02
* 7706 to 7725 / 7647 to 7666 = 1.04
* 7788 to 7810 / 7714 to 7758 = 0.97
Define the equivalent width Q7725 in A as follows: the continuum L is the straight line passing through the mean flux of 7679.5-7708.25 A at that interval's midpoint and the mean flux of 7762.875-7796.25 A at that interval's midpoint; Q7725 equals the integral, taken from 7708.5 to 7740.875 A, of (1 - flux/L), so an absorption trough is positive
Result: -0.6 A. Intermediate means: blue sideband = 24.2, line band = 24.4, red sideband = 23.7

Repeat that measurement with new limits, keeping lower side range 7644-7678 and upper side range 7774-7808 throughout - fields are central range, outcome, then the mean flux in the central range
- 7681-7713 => 0.26 A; 24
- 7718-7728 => -0.35 A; 24.9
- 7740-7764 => -0.75 A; 24.6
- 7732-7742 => 0.06 A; 23.8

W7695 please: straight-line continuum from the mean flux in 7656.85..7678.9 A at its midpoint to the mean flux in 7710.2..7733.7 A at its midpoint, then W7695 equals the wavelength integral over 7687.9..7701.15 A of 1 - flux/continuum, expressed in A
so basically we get 0.28 A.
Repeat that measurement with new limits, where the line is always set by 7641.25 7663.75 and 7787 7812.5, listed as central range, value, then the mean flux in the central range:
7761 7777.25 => -0.17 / 23.8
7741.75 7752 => -0.21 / 24.2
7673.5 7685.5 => -0.61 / 25.3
